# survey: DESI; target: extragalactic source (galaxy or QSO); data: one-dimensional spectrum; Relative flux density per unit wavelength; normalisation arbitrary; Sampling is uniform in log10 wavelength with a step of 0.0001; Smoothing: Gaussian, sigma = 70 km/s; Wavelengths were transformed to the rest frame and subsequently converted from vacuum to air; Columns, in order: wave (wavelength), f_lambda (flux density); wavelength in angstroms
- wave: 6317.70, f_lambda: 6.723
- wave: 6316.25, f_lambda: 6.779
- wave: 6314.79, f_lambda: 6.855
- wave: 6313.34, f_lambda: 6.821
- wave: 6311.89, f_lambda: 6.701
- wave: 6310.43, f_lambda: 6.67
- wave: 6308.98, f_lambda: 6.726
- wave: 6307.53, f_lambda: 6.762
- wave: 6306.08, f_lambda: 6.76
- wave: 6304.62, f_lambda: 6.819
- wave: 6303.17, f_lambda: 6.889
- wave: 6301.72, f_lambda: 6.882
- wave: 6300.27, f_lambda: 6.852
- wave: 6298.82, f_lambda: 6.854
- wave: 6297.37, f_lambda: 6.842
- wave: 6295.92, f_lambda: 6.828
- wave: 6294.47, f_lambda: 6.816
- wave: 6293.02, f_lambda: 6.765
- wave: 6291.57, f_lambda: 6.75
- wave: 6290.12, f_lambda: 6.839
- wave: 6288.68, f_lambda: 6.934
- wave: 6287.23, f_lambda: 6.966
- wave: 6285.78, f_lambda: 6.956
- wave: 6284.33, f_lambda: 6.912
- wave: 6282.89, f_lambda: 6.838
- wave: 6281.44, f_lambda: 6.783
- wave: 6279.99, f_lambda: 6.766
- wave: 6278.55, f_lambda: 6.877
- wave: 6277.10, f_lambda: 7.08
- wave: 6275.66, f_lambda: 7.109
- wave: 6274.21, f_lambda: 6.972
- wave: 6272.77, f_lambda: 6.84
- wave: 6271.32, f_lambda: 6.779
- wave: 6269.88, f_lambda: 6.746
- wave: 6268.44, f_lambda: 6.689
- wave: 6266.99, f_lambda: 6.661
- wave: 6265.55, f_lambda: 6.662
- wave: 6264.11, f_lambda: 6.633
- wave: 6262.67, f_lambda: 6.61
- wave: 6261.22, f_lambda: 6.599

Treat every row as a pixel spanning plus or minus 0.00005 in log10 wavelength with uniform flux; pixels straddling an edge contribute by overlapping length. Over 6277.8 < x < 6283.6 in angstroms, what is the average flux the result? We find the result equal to 6.81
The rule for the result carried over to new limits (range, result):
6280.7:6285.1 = 6.84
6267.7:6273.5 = 6.76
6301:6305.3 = 6.87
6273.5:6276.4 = 7.04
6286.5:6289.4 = 6.95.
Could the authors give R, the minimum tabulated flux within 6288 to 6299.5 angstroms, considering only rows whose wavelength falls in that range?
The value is 6.75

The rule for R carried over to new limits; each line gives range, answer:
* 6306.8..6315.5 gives 6.67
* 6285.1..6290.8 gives 6.839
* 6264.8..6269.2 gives 6.661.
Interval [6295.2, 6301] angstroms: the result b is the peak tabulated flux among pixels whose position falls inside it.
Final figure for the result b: 6.854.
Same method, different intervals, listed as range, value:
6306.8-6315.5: 6.855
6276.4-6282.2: 7.08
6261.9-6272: 6.779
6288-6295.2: 6.934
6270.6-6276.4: 7.109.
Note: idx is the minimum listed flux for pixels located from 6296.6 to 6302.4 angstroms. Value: 6.842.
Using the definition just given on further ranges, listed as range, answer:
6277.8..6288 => 6.766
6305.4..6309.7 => 6.726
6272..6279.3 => 6.84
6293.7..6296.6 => 6.816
